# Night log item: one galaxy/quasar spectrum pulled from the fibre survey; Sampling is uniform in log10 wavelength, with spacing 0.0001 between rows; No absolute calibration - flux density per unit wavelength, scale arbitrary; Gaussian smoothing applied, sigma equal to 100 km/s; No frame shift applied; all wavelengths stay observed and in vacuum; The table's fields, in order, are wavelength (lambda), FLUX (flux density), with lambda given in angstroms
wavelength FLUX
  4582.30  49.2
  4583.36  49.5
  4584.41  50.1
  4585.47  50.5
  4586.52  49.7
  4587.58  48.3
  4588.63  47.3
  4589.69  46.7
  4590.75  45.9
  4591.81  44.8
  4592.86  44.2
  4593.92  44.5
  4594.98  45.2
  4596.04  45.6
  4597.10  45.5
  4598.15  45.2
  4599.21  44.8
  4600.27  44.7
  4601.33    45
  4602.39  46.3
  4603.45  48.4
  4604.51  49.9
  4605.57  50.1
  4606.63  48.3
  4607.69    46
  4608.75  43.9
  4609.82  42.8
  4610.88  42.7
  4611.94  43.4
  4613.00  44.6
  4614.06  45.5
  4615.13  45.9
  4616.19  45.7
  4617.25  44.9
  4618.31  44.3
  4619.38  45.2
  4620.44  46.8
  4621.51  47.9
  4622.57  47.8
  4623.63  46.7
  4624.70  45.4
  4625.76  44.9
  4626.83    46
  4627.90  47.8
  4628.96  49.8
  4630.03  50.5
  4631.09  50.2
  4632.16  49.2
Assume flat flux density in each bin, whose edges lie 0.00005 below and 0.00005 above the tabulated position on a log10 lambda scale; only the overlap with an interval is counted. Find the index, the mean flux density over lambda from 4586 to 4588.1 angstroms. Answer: 48.9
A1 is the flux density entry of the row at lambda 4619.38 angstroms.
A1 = 45.2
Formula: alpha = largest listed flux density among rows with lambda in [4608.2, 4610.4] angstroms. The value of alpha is 43.9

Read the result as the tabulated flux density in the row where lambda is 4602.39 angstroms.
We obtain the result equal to 46.3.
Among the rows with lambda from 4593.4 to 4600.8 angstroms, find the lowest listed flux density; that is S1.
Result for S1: 44.5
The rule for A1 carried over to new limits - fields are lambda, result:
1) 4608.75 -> 43.9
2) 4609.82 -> 42.8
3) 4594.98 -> 45.2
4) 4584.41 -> 50.1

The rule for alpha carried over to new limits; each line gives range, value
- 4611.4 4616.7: 45.9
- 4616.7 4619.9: 45.2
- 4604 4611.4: 50.1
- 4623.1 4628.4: 47.8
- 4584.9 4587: 50.5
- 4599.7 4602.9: 46.3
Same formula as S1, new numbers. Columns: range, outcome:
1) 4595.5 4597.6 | 45.5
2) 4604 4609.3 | 43.9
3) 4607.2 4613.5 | 42.7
